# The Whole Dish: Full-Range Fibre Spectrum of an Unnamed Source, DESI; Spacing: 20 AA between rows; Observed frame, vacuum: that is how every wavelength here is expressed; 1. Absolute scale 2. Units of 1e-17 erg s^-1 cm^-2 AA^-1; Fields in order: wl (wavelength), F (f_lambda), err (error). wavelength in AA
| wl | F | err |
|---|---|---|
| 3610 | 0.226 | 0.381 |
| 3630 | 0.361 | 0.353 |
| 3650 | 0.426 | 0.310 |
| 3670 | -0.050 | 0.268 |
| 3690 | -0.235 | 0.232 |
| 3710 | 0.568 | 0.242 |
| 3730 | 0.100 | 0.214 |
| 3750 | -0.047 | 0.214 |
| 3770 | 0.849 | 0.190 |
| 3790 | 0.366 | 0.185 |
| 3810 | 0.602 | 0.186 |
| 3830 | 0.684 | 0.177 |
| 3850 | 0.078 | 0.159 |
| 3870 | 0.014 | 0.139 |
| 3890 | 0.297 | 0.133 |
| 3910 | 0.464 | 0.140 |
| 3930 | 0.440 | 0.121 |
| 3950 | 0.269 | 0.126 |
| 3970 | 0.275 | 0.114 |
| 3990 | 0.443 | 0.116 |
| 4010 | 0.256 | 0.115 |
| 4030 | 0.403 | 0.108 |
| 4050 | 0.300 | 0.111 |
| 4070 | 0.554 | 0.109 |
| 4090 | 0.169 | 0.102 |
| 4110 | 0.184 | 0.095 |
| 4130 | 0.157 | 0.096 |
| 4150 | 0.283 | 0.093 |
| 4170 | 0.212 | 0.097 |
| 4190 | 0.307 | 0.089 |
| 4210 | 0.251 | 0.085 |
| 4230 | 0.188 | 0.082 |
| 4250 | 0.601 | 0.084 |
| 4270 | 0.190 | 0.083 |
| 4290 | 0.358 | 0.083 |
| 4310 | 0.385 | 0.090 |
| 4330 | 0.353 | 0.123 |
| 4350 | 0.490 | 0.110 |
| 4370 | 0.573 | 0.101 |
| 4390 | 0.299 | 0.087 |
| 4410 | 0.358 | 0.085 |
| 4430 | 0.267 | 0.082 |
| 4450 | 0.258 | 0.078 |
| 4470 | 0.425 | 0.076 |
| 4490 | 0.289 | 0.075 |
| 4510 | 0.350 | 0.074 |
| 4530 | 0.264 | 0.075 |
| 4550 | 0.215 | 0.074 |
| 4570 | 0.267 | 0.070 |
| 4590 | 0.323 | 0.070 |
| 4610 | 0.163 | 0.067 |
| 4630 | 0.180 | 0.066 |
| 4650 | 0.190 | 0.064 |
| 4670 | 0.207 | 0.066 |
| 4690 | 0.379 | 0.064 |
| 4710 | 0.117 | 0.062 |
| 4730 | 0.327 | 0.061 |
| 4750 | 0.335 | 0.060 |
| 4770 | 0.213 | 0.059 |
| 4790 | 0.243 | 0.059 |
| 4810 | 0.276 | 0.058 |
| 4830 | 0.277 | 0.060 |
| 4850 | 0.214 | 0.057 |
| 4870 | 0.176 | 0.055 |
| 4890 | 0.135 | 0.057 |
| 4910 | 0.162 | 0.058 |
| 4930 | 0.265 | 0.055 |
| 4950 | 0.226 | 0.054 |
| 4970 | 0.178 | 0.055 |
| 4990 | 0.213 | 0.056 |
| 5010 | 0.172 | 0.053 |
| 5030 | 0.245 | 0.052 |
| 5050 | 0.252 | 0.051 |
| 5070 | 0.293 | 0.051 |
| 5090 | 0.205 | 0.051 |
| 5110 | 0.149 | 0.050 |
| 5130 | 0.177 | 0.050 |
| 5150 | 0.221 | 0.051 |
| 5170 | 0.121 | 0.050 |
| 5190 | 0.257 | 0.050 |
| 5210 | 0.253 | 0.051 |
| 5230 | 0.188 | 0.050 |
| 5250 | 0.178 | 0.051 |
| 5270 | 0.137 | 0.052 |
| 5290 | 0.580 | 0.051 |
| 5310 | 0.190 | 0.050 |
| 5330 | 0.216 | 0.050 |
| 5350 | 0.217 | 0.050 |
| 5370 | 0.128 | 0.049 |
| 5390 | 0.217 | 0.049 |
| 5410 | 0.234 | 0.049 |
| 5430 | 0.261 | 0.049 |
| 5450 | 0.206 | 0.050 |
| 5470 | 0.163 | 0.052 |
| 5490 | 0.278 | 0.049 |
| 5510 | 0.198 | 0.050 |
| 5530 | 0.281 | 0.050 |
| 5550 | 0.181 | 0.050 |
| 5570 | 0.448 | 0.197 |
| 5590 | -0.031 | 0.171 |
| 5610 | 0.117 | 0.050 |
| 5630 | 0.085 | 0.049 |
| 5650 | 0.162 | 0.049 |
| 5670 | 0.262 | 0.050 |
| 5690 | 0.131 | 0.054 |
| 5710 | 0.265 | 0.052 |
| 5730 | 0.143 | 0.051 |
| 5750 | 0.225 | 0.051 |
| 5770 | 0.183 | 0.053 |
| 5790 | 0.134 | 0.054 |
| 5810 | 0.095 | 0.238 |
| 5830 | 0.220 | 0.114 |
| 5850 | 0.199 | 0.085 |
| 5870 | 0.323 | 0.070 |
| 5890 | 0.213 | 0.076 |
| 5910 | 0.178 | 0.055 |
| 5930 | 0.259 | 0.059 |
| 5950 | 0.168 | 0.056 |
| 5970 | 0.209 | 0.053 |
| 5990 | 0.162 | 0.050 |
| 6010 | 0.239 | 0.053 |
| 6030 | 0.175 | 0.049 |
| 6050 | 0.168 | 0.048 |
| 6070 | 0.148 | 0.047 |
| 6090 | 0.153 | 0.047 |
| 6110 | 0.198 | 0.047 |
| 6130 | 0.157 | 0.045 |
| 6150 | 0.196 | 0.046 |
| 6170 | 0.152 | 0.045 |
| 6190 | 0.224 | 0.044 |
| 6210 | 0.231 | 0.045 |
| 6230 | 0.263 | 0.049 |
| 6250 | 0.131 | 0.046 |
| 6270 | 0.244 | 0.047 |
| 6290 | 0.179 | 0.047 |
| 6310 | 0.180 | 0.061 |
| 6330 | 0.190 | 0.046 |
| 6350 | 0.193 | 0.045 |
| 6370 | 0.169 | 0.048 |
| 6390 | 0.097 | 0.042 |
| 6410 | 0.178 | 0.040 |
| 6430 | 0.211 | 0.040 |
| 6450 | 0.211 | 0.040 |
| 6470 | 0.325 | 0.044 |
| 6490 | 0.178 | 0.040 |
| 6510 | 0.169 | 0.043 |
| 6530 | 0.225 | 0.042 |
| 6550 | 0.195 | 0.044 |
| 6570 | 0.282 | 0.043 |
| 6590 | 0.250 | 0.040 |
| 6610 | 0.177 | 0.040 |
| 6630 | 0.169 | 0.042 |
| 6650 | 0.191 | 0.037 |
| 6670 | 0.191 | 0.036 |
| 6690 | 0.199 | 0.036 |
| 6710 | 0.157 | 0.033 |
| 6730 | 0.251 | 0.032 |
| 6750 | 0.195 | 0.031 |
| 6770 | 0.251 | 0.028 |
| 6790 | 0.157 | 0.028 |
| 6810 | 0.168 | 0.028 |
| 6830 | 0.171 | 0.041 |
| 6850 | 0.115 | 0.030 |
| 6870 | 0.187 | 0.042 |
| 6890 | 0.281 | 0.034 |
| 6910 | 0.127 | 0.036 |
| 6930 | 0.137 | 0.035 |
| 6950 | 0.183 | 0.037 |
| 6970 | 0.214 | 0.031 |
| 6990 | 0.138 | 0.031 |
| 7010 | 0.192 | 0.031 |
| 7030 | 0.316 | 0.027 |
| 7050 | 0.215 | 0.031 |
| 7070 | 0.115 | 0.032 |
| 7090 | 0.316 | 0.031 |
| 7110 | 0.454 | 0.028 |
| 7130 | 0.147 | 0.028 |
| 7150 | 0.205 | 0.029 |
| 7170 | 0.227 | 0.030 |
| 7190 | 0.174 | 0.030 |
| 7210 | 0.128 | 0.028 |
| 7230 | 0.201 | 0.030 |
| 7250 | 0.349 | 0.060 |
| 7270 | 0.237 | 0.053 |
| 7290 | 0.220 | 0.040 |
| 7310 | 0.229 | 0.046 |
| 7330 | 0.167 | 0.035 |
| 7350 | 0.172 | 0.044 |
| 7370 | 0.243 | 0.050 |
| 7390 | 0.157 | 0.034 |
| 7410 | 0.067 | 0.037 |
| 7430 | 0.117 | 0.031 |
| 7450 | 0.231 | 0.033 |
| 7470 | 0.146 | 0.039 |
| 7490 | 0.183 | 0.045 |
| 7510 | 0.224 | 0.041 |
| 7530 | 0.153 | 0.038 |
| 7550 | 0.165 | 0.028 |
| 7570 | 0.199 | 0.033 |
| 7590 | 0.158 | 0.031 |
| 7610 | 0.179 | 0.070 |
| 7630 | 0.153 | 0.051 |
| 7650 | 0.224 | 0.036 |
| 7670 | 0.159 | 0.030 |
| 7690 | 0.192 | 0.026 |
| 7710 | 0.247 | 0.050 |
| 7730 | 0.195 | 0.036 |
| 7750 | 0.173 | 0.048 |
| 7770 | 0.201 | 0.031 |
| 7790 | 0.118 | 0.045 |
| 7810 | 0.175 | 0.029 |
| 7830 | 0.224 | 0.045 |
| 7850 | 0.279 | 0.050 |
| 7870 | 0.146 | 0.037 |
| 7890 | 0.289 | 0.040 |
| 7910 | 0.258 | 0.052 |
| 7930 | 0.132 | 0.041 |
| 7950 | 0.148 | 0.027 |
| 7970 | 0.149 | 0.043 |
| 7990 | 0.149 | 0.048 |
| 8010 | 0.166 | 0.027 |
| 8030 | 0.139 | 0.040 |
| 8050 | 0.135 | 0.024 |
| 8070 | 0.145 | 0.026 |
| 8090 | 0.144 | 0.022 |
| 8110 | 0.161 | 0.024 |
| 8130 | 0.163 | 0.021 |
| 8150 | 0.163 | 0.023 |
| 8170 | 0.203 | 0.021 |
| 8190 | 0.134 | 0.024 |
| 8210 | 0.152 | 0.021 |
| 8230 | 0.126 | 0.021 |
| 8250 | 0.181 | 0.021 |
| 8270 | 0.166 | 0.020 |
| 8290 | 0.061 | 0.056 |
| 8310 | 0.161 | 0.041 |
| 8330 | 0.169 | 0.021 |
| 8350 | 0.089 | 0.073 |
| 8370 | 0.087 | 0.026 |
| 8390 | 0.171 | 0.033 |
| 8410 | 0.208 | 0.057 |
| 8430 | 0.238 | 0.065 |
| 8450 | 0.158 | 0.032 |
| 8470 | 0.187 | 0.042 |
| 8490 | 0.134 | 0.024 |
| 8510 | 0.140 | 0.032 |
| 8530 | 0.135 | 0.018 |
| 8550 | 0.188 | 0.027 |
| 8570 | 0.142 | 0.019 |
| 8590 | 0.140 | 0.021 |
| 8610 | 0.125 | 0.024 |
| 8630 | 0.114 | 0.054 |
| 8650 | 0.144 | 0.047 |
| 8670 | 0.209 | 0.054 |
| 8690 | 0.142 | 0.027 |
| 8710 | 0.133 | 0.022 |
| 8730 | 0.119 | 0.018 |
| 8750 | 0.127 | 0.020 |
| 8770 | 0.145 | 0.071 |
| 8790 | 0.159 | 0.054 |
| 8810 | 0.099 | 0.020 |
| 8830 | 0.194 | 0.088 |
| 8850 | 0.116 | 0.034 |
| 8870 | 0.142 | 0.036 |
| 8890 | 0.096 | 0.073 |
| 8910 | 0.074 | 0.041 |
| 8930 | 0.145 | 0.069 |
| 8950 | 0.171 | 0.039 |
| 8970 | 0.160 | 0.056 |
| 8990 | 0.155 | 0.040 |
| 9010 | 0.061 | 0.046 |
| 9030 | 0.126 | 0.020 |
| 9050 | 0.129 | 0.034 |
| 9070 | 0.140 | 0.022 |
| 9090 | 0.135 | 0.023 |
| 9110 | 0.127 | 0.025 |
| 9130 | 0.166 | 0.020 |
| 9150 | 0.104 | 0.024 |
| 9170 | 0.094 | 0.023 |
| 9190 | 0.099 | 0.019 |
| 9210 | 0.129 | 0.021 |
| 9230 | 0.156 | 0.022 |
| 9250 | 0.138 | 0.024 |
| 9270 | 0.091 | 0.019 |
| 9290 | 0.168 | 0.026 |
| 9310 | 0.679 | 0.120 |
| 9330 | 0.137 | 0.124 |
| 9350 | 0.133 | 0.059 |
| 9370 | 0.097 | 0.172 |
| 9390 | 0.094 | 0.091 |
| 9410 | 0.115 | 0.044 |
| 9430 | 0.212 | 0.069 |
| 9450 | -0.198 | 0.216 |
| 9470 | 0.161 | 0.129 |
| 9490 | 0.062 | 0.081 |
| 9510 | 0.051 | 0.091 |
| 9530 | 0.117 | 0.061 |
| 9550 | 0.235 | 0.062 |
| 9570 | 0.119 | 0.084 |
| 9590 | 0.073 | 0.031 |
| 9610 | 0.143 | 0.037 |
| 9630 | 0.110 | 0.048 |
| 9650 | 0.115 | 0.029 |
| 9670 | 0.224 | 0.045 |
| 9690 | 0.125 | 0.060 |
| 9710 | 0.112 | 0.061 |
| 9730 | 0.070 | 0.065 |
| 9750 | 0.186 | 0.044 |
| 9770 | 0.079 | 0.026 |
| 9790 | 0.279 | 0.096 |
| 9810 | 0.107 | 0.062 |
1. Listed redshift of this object 0.42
